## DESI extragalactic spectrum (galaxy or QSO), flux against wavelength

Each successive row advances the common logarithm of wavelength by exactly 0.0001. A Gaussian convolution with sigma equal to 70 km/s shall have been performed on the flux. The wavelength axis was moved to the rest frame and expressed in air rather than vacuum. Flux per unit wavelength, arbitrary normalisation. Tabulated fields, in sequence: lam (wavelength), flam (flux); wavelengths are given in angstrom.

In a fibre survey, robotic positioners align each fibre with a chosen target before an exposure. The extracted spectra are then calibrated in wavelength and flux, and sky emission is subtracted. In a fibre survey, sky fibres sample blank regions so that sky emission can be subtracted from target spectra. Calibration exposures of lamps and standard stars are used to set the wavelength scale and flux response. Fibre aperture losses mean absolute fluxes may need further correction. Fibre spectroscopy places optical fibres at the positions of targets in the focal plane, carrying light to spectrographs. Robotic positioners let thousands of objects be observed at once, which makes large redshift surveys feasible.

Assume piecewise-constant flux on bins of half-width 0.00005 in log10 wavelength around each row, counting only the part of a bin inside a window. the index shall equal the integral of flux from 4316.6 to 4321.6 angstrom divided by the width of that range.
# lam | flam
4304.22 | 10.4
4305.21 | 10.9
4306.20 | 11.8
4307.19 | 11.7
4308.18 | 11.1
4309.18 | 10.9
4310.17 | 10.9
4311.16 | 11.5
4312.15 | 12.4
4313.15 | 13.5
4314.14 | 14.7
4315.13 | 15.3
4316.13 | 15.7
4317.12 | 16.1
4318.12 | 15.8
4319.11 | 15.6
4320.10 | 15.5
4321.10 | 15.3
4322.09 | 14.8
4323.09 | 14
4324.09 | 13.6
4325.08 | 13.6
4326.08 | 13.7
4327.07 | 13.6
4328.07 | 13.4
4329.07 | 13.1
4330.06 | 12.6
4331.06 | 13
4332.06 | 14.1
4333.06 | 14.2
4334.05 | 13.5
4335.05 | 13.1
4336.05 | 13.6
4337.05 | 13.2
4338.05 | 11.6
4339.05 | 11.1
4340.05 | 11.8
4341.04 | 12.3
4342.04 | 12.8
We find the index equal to 15.7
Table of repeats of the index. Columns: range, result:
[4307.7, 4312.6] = 11.4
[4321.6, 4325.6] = 14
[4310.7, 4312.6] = 12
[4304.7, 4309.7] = 11.3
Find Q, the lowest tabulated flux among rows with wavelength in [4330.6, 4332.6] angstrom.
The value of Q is 13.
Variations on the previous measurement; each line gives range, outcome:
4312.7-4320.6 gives 13.5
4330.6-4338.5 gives 11.6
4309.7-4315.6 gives 10.9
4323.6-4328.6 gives 13.4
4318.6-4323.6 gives 14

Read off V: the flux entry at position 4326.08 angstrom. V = 13.7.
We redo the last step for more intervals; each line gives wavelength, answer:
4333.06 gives 14.2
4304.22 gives 10.4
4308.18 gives 11.1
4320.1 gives 15.5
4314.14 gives 14.7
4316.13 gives 15.7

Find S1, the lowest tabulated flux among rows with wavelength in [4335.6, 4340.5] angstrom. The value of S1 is 11.1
